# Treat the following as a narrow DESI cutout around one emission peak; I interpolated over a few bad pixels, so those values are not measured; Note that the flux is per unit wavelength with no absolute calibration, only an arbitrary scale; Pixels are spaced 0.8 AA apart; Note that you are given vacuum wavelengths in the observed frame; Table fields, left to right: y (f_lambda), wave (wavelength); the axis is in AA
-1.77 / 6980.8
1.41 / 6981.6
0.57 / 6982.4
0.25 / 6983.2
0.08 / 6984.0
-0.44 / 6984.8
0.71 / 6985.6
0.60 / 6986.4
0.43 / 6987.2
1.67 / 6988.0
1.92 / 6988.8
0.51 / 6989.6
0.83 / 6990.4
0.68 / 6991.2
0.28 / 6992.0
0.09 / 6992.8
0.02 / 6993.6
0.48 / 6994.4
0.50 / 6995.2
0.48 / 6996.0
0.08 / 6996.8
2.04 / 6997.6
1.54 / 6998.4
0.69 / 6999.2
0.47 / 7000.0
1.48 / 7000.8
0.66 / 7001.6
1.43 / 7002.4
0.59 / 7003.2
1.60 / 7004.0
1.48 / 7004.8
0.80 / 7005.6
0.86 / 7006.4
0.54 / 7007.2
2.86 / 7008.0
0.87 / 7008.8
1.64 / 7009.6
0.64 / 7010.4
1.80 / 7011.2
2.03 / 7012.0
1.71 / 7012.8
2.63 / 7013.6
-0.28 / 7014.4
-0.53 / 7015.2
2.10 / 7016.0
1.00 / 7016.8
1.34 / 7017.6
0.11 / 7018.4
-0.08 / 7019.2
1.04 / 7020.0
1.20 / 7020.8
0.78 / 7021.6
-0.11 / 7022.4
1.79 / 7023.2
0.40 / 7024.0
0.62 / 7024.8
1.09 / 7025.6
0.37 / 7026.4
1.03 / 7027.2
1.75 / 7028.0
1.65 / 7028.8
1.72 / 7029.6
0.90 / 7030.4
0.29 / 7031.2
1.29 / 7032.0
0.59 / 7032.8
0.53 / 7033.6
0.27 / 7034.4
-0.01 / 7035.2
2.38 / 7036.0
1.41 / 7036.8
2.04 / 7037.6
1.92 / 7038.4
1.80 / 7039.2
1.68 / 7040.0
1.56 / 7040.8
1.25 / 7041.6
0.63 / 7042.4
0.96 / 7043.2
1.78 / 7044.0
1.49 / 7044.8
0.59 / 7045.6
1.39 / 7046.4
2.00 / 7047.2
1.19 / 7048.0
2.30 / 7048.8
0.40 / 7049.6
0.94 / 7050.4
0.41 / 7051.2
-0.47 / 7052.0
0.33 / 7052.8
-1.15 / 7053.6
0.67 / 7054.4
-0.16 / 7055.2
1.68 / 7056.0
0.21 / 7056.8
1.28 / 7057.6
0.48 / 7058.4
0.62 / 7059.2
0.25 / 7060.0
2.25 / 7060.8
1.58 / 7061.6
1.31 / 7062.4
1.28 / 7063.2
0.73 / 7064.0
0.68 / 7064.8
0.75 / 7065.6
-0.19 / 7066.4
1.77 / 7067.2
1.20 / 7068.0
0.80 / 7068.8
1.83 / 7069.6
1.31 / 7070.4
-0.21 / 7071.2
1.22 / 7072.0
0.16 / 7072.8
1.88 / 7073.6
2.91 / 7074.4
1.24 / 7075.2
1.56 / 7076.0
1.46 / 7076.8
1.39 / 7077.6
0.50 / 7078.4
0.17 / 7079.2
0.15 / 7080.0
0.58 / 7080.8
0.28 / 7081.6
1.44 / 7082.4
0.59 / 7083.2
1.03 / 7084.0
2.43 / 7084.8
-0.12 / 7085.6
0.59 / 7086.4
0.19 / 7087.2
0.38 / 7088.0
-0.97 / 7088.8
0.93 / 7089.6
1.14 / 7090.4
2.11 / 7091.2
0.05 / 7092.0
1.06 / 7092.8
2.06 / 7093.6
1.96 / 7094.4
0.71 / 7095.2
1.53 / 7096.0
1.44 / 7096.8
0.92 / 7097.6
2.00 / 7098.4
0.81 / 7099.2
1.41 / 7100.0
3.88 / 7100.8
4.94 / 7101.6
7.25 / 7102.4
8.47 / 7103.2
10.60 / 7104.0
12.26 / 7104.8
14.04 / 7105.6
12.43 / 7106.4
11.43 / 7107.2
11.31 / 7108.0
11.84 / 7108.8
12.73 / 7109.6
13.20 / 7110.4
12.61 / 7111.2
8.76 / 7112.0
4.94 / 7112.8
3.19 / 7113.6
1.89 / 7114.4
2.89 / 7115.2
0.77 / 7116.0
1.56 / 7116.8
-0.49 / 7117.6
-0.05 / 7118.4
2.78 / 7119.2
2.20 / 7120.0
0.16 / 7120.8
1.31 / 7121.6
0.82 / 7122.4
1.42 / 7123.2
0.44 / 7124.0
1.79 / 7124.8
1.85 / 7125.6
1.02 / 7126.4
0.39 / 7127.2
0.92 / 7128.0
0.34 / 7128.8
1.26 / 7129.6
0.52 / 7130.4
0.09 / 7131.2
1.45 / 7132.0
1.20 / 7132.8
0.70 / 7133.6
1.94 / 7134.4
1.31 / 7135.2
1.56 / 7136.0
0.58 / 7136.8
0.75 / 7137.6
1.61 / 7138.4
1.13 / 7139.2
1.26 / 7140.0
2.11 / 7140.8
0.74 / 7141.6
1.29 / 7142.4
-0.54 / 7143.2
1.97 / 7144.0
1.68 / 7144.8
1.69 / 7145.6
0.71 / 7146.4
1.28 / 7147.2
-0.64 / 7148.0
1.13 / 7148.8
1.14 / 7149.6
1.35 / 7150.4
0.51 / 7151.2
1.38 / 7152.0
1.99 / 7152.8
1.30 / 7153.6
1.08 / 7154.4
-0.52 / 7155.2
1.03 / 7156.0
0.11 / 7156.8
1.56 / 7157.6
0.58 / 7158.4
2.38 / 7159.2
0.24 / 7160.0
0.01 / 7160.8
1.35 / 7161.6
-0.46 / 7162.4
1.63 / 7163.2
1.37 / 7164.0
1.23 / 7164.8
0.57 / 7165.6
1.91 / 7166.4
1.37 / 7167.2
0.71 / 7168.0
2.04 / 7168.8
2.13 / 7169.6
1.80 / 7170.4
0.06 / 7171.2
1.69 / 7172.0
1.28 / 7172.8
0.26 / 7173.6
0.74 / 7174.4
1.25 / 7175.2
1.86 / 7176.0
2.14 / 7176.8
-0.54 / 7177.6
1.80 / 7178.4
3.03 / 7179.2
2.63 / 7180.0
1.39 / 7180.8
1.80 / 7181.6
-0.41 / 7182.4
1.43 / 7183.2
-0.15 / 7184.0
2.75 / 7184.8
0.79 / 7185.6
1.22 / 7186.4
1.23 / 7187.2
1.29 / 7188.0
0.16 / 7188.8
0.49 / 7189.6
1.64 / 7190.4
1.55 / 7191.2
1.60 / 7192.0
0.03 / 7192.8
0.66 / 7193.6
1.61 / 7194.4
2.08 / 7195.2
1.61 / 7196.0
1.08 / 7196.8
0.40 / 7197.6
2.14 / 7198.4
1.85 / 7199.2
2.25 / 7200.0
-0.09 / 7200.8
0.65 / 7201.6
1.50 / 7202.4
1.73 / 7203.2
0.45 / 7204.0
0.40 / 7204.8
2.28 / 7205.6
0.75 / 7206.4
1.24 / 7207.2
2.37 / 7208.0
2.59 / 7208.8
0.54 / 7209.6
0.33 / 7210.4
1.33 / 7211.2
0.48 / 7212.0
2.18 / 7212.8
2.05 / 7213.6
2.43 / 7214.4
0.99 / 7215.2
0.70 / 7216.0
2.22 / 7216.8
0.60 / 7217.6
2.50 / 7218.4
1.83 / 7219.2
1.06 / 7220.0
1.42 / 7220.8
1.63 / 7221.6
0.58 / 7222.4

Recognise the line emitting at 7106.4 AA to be [O II] 3727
